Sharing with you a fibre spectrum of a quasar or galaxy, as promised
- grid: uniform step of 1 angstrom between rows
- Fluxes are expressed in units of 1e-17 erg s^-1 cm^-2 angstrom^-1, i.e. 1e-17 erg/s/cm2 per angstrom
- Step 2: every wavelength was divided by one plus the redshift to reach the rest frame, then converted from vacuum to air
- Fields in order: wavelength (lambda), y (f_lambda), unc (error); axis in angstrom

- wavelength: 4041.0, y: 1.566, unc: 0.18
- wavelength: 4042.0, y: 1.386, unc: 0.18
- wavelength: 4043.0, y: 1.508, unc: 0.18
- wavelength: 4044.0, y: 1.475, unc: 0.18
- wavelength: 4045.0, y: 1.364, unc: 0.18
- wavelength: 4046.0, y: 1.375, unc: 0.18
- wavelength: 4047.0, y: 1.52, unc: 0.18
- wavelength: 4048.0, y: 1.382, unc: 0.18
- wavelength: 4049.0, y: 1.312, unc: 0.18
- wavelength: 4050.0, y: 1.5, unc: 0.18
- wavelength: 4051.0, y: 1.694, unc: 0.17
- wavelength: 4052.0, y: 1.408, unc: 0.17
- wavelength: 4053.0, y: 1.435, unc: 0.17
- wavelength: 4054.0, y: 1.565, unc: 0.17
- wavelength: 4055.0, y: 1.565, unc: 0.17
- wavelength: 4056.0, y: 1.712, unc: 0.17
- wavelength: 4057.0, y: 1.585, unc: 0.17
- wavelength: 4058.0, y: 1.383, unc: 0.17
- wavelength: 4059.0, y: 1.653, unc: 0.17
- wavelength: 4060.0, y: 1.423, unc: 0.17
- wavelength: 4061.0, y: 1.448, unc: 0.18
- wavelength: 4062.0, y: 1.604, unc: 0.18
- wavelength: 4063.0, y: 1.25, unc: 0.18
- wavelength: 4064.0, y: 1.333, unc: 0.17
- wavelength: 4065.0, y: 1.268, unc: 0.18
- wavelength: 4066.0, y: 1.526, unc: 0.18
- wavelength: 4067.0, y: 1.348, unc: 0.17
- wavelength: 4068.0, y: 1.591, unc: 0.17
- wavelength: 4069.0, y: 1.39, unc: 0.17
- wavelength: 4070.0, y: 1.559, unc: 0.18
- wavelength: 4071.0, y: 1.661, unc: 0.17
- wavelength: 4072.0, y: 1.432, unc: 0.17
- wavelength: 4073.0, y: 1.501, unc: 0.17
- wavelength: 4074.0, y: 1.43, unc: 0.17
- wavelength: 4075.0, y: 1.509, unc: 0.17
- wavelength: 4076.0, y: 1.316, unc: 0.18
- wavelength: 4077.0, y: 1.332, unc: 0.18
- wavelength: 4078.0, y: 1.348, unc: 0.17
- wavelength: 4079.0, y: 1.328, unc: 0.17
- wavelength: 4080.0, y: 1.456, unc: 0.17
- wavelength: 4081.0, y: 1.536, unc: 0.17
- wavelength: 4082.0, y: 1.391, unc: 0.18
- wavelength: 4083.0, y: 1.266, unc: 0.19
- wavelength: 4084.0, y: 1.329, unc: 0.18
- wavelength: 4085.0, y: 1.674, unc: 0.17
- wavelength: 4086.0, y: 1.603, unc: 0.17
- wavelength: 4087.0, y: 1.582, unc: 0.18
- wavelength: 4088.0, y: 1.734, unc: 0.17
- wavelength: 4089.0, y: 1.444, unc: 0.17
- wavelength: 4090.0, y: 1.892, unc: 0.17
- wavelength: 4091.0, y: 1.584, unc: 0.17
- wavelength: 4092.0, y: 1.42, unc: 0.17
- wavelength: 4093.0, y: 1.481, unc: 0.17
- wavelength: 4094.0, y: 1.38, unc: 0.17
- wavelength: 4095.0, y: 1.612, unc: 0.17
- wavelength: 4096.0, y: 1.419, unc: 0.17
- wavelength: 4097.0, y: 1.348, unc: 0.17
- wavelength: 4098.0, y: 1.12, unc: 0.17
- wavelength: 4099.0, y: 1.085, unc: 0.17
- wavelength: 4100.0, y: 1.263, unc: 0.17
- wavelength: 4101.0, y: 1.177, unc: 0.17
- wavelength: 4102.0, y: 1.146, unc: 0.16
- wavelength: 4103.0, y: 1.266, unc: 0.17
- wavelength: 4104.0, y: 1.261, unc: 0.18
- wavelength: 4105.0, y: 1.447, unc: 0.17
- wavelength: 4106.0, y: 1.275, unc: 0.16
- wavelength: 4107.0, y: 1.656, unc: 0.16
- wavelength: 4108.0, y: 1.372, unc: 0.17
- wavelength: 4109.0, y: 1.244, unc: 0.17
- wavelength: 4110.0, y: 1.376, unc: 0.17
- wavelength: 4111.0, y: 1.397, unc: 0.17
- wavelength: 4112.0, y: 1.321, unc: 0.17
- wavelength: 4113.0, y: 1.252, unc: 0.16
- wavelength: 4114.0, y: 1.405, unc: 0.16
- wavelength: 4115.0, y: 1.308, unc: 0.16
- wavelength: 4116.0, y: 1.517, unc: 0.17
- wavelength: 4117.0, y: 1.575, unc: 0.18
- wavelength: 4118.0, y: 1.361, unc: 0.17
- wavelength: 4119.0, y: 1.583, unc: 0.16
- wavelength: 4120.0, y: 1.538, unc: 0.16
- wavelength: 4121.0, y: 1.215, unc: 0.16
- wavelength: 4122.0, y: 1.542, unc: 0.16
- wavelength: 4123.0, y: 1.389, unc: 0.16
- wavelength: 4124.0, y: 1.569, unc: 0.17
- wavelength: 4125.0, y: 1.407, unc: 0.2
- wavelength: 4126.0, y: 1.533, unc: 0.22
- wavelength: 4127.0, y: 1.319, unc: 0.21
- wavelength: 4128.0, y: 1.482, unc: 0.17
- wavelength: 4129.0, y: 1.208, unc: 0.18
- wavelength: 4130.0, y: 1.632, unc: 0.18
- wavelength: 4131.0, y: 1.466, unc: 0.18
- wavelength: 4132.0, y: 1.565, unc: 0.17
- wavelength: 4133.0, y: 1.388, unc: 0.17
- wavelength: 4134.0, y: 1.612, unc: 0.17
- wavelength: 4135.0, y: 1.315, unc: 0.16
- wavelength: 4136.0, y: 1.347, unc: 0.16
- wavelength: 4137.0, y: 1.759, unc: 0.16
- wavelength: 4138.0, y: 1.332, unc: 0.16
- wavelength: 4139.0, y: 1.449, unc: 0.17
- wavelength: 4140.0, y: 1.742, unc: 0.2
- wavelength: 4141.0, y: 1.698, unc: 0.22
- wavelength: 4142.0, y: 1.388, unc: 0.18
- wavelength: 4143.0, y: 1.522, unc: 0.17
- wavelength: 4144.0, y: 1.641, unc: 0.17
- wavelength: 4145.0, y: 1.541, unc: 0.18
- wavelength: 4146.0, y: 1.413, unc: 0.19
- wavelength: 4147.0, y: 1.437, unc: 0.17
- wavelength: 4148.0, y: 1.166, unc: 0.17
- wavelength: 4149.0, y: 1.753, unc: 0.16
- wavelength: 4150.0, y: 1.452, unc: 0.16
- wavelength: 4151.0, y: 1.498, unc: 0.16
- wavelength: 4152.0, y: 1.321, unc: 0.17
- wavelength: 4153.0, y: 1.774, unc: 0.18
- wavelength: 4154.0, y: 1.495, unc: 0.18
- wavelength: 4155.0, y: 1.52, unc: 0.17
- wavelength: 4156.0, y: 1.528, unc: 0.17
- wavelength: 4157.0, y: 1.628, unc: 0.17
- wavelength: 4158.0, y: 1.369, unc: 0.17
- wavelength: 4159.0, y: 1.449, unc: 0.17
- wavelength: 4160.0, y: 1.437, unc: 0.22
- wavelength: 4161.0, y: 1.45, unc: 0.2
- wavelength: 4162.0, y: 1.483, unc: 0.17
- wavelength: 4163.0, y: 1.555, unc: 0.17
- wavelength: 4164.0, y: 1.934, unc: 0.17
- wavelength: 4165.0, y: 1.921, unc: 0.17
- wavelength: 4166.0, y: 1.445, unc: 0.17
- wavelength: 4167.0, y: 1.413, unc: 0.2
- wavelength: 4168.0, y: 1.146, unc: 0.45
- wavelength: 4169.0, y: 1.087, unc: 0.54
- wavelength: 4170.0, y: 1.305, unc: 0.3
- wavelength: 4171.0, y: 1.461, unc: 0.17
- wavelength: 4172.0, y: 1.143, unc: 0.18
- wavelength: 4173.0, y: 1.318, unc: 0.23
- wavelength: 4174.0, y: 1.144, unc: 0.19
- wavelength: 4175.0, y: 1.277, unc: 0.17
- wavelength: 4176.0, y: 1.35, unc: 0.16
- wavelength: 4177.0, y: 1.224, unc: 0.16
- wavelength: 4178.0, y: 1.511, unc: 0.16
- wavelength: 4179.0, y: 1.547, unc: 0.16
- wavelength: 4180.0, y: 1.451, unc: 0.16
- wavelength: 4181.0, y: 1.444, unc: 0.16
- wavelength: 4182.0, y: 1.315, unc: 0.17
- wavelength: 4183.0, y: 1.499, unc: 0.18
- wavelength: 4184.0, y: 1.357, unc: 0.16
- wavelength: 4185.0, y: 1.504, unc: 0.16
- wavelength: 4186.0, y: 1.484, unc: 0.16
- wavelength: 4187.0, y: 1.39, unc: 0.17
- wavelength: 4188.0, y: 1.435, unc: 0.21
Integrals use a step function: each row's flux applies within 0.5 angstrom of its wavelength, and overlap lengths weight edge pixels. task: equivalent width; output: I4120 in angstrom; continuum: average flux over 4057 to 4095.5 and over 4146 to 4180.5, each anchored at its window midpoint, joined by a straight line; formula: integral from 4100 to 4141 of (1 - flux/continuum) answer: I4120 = 1.05 angstrom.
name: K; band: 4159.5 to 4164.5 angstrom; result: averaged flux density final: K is 1.57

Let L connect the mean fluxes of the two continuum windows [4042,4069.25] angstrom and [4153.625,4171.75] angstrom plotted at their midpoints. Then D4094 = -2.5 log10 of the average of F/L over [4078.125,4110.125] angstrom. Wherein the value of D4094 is 0.04 mag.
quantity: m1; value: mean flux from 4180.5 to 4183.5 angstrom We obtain 1.42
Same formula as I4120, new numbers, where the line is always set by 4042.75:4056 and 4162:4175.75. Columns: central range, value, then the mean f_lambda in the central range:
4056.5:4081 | 0.3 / 1.45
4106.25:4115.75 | 0.4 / 1.37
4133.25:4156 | -1.5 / 1.51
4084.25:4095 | -0.9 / 1.58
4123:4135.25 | -0.3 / 1.46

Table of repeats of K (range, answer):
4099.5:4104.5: 1.22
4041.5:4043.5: 1.45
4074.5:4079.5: 1.37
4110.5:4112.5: 1.36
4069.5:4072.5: 1.55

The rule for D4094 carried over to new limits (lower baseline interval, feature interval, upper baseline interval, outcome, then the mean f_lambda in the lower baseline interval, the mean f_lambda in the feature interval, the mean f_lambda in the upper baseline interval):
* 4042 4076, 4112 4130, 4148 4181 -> 0.022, 1.47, 1.43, 1.45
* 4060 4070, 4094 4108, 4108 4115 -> 0.029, 1.42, 1.32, 1.33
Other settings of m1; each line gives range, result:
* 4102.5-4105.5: 1.32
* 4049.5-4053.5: 1.51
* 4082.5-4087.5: 1.49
